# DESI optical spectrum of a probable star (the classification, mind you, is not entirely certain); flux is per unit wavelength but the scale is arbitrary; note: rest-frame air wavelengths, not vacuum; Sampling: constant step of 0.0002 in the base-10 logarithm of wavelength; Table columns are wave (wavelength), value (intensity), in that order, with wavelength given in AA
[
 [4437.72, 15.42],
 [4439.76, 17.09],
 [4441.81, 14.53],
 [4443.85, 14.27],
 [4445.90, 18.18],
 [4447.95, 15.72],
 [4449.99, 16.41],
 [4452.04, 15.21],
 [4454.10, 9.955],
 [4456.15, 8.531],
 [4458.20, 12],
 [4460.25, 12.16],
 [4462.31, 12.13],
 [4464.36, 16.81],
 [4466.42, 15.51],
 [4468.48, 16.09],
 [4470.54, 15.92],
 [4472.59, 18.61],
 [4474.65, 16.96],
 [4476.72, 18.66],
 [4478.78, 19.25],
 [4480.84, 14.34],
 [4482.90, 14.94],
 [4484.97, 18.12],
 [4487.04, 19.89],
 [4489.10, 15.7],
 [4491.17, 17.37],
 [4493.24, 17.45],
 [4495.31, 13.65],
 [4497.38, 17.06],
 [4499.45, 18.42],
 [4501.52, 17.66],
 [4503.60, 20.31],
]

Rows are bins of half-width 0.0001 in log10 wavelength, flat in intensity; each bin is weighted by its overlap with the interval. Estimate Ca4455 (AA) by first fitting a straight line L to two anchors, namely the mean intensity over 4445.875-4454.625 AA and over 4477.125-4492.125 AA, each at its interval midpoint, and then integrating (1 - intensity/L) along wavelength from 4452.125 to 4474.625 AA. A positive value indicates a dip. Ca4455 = 2.7 AA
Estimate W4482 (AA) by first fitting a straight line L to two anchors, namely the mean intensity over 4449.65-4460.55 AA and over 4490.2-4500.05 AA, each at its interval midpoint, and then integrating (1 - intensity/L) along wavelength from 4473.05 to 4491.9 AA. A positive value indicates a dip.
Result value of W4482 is -2.5 AA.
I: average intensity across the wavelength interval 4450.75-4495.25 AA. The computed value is 15.5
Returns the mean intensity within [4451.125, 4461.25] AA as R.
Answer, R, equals 11.5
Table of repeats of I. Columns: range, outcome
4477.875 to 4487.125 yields 17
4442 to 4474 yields 14.5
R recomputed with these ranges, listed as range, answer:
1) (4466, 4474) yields 16.6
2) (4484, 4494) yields 17.7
